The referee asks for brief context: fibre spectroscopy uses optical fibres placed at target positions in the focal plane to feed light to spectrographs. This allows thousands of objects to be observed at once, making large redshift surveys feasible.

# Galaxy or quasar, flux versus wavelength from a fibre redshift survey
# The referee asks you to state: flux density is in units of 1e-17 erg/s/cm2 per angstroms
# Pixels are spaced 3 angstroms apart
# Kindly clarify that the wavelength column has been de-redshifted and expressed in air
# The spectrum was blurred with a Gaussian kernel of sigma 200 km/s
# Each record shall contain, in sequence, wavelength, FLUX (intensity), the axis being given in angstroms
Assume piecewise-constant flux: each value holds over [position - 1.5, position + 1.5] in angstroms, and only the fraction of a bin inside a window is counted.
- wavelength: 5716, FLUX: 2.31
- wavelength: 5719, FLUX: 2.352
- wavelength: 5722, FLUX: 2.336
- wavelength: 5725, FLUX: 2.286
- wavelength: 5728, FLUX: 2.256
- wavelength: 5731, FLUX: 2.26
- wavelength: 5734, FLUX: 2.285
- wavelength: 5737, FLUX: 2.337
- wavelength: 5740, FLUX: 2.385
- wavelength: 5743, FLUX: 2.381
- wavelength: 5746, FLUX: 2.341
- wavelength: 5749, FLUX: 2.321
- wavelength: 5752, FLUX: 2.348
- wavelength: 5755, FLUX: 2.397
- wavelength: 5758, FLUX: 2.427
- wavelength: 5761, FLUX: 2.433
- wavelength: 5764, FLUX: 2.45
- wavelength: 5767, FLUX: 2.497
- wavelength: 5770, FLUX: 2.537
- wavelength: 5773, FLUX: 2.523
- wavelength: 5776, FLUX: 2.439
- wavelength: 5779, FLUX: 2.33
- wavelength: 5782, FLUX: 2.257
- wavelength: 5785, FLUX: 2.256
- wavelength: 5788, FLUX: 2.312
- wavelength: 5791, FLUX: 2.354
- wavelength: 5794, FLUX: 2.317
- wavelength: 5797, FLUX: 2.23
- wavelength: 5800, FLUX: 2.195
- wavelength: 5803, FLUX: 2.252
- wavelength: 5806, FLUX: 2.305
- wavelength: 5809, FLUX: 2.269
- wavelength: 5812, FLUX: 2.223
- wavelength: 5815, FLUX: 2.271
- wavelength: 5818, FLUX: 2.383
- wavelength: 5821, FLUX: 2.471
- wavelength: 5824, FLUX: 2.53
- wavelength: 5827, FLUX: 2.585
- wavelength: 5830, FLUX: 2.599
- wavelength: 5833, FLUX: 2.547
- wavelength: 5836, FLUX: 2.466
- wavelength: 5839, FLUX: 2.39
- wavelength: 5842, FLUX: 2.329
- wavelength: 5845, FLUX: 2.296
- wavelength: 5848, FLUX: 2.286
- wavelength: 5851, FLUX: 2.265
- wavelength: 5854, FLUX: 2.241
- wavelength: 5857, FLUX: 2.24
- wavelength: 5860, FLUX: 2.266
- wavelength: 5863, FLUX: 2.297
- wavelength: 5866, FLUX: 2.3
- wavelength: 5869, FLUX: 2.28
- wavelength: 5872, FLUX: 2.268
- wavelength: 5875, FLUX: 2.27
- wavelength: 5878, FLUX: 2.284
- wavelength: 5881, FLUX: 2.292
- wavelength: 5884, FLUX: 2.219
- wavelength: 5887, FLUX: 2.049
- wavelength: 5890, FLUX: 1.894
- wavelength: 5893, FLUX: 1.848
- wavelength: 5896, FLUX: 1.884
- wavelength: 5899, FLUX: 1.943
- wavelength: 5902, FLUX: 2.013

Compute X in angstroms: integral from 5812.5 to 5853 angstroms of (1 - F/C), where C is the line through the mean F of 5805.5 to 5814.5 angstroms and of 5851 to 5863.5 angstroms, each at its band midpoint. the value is -2.68 angstroms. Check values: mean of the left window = 2.26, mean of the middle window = 2.41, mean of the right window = 2.26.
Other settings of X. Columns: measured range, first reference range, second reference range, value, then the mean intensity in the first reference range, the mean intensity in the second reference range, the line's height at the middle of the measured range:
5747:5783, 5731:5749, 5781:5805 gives -1.7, 2.34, 2.27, 2.31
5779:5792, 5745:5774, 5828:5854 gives 0.6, 2.43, 2.39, 2.42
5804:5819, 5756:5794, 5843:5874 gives 0.4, 2.4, 2.27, 2.34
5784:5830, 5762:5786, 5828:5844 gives 1.9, 2.41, 2.46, 2.44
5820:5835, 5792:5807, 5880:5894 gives -2.4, 2.26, 2.06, 2.2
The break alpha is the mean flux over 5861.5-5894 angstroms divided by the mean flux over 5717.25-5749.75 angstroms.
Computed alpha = 0.9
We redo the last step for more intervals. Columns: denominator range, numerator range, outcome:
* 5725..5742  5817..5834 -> 1.09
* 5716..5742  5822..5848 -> 1.06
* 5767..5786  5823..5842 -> 1.04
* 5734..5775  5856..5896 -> 0.91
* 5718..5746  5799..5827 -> 1.01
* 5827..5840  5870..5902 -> 0.83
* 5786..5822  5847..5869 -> 0.99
